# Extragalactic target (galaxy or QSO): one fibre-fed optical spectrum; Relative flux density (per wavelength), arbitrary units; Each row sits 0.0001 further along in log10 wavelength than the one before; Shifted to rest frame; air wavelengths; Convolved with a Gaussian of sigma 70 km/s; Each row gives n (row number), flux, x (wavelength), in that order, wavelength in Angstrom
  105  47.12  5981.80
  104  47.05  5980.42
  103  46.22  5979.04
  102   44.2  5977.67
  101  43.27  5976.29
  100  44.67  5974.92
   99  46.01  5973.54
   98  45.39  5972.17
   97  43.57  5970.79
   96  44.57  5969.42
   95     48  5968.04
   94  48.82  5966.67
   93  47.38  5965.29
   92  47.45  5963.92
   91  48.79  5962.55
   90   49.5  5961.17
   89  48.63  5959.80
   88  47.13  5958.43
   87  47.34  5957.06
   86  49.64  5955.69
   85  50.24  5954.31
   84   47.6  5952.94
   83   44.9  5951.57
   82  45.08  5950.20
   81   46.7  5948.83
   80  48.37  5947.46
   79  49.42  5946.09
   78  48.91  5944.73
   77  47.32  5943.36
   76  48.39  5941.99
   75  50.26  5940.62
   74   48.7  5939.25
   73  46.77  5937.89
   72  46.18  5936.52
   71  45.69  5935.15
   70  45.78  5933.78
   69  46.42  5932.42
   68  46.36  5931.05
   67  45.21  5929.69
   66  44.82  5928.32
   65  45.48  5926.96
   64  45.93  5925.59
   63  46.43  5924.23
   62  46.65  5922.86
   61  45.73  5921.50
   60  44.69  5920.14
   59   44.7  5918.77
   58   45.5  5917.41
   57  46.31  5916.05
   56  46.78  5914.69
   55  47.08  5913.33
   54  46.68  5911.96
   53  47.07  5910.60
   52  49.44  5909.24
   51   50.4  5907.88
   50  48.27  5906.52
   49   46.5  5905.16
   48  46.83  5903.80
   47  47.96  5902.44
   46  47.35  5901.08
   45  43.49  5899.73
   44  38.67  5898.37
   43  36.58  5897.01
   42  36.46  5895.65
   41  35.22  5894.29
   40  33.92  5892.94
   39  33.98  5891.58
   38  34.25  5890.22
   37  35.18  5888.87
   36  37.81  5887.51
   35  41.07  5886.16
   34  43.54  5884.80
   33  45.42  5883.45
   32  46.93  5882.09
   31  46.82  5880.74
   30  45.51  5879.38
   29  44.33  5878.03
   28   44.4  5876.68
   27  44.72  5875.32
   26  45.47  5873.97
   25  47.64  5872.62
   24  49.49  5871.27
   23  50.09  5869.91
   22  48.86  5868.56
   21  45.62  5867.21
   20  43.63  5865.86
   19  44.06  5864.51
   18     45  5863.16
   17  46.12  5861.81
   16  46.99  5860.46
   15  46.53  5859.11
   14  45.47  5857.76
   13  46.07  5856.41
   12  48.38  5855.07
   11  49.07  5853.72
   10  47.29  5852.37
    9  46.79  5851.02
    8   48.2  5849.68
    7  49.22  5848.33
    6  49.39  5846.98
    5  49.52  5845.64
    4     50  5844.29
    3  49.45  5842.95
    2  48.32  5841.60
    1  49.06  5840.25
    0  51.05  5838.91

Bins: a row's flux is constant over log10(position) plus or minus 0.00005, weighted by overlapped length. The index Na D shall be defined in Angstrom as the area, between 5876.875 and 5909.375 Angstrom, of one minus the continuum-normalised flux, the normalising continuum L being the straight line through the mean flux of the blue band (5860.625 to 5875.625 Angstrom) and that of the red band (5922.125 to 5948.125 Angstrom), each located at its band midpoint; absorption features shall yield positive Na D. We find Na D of 3.1 Angstrom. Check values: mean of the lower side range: 46.5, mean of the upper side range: 47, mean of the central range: 42.3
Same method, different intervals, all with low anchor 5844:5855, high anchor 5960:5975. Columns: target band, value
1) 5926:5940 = 0.4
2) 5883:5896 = 2.8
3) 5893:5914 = 1.6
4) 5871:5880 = 0.5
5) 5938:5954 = -0.2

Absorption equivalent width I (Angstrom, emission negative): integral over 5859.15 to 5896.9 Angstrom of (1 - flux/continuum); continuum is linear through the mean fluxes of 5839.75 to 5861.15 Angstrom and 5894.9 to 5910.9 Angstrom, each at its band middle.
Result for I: 2.8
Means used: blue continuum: 48.1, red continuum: 44.8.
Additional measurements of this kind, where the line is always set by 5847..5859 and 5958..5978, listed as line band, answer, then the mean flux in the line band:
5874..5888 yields 0.9 Angstrom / 44.2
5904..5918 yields -0.1 Angstrom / 47.4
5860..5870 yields 0.3 Angstrom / 46.1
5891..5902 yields 2.0 Angstrom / 38.5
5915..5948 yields 0.1 Angstrom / 46.7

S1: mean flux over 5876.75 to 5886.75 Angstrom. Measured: 44.8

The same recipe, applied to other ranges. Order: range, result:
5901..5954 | 46.9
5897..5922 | 46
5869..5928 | 44.1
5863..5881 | 46.1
